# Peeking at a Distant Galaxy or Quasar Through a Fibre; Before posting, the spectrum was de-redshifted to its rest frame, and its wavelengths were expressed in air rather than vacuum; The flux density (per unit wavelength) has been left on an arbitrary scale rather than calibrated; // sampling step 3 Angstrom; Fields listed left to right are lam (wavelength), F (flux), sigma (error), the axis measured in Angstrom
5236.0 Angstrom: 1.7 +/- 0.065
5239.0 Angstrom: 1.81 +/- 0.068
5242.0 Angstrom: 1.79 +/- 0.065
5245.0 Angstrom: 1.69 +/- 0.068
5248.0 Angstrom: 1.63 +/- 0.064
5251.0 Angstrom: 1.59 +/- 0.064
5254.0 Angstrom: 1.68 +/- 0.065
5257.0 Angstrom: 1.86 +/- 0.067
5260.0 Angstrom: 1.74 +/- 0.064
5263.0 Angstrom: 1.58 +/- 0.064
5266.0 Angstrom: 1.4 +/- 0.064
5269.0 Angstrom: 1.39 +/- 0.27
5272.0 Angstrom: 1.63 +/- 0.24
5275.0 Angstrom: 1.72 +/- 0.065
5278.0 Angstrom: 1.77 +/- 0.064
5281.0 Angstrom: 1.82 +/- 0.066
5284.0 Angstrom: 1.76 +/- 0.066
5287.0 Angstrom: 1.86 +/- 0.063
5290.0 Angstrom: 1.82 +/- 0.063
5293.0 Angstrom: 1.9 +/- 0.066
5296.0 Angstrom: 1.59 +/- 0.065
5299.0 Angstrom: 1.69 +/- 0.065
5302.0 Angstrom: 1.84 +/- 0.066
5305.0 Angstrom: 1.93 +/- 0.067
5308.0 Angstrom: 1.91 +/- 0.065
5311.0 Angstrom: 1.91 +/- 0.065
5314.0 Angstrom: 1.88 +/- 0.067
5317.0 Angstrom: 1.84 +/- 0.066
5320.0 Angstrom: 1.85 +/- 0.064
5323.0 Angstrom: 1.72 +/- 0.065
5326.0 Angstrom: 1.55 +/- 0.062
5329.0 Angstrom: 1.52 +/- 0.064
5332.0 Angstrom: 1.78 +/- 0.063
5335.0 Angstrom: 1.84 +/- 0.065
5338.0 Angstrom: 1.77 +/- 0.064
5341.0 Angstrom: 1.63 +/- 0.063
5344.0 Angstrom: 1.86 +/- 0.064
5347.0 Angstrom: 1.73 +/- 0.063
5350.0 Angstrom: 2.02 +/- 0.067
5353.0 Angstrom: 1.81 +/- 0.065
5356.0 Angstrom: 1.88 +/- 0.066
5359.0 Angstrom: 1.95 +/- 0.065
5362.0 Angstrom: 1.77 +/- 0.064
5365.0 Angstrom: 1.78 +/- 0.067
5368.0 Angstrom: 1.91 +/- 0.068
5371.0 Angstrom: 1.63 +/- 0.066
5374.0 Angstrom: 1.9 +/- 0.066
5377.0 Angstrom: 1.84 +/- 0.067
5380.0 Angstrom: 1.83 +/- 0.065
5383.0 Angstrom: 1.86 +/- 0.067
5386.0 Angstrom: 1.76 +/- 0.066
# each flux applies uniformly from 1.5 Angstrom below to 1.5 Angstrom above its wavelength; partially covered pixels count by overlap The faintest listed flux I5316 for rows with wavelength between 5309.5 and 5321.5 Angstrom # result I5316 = 1.84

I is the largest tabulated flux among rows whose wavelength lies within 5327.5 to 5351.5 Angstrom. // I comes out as 2.02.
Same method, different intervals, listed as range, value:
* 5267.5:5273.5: 1.63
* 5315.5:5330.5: 1.85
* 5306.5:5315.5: 1.91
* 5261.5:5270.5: 1.58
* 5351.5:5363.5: 1.95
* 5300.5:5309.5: 1.93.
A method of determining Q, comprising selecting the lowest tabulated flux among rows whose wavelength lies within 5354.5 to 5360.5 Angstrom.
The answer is 1.88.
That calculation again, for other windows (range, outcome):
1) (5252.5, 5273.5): 1.39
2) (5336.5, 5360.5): 1.63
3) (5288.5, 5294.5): 1.82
